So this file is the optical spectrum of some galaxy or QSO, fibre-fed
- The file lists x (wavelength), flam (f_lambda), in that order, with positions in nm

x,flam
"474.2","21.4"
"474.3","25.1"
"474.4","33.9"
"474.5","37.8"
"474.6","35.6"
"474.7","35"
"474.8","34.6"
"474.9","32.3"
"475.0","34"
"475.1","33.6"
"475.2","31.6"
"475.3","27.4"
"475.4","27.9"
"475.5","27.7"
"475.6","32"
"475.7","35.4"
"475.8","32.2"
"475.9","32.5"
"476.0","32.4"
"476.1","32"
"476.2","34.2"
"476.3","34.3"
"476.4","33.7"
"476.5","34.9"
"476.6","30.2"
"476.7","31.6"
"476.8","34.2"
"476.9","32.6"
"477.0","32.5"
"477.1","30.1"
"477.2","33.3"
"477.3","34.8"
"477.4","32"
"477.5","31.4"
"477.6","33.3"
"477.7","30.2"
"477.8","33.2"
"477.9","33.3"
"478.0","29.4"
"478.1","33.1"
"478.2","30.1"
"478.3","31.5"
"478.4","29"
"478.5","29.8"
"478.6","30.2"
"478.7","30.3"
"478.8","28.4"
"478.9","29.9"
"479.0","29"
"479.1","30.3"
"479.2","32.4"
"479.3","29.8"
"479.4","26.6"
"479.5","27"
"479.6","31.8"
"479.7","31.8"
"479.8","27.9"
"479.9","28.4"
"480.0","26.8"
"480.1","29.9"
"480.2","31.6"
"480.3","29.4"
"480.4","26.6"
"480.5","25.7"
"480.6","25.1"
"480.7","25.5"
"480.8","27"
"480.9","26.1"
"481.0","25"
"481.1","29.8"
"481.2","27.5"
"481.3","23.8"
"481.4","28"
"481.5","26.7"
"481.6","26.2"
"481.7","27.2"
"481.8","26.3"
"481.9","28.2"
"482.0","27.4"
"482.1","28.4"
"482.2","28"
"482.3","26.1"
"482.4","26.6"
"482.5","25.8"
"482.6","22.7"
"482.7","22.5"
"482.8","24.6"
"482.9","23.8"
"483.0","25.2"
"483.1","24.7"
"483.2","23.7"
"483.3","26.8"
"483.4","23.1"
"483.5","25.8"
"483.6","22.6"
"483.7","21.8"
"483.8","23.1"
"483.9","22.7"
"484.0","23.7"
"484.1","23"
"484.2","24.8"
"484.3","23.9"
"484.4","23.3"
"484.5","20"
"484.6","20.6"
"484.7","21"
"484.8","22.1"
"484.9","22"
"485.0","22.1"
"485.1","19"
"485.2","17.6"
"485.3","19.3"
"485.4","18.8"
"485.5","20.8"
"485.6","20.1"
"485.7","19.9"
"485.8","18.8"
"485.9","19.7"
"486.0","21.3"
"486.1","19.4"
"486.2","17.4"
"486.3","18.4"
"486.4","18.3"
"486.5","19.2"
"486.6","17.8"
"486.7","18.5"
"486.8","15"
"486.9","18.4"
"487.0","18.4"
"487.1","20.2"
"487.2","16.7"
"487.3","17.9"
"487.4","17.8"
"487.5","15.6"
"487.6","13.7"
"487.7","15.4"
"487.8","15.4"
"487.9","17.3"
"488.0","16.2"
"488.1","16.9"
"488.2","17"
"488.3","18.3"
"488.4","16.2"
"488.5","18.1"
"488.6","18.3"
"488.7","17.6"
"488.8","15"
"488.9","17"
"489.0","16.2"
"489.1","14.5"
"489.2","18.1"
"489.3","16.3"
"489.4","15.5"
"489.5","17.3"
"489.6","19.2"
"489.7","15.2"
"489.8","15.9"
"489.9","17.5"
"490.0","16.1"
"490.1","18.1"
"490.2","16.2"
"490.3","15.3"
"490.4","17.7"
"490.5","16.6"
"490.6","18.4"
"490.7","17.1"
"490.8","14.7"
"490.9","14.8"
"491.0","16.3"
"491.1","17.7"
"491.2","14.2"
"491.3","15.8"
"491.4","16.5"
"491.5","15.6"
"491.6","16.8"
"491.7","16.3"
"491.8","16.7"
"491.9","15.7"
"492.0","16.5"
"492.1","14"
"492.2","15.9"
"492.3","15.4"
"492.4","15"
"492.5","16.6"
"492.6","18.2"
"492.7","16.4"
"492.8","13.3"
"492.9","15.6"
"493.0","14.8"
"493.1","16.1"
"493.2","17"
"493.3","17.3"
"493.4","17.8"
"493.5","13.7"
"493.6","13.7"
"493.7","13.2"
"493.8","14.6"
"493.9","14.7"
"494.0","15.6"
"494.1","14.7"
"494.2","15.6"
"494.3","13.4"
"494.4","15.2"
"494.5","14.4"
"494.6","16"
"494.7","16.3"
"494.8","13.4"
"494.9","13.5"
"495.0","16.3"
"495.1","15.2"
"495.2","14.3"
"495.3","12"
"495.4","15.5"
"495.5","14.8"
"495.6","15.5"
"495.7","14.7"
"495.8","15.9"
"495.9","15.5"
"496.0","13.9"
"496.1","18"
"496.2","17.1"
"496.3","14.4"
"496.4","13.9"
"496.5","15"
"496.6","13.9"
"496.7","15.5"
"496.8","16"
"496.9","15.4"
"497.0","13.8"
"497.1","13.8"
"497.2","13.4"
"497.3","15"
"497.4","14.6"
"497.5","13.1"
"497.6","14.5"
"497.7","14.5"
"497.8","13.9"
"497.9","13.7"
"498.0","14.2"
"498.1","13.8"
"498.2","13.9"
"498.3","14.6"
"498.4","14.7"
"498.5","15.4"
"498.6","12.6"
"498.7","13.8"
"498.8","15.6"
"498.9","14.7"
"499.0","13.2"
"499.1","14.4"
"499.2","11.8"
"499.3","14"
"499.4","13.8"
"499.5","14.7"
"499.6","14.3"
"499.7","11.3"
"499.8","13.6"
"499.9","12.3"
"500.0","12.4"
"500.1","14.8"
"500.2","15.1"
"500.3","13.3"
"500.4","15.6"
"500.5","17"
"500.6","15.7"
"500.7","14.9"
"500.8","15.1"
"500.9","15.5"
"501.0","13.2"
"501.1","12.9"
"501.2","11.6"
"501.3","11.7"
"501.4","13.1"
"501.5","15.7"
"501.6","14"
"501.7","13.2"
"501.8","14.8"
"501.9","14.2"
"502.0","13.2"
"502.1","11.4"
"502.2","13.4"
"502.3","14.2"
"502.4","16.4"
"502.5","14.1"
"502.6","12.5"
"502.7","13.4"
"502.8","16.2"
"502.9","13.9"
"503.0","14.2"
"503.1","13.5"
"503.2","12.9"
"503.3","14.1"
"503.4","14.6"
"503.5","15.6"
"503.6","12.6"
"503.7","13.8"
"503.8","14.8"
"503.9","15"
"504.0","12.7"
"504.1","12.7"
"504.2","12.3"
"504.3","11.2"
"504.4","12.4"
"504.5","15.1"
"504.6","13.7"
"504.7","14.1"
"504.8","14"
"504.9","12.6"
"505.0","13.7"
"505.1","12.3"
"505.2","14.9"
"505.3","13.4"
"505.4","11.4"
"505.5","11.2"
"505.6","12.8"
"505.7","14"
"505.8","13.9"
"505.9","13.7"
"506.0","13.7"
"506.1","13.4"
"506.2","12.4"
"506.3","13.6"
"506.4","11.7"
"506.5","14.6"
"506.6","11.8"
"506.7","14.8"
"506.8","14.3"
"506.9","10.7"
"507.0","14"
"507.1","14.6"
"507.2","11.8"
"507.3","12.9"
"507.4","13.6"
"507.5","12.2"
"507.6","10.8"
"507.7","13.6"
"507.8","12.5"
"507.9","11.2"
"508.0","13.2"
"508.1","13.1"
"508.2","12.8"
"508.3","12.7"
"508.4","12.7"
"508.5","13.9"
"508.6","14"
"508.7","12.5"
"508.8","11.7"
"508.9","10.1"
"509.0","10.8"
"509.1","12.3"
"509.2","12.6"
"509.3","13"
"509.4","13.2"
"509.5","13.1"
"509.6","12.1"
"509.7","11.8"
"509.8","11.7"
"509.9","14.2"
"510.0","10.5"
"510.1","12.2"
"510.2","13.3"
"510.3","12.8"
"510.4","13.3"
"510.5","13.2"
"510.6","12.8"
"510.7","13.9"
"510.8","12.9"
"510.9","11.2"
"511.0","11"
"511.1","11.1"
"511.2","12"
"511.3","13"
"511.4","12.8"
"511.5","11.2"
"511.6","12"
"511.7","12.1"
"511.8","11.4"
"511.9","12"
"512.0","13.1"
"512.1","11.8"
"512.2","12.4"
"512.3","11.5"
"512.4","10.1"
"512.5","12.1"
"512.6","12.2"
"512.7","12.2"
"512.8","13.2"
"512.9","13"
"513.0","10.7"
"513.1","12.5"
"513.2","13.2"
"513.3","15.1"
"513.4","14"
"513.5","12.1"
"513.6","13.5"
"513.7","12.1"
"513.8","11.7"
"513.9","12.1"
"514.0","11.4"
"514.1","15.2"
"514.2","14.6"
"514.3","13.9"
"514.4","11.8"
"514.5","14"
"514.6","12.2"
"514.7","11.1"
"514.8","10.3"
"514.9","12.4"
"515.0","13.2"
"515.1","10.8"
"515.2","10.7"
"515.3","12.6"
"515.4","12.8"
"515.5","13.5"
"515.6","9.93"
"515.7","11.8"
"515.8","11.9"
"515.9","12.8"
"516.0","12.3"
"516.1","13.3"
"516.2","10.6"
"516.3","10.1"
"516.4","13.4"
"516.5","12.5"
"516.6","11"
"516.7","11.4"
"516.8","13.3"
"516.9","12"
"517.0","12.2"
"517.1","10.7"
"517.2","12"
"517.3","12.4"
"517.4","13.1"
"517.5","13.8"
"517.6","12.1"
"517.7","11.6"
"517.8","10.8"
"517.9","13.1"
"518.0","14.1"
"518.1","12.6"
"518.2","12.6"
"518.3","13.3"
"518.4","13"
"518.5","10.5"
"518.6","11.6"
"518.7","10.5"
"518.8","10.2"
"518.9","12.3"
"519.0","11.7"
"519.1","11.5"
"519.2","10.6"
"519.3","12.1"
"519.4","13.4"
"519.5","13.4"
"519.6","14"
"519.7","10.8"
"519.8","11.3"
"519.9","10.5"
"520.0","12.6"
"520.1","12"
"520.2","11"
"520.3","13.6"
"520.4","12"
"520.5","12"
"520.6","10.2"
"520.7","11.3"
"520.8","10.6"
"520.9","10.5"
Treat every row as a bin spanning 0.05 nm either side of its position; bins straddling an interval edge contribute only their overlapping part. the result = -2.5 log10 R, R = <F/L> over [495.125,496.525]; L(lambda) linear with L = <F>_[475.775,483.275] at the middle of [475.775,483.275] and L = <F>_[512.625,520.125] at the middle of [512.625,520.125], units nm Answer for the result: 0.40 mag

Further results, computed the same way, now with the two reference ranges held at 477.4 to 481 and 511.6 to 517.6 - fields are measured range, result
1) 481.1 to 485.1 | 0.129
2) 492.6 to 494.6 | 0.424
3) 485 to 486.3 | 0.331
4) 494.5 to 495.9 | 0.409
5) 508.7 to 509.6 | 0.226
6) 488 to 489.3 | 0.421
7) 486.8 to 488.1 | 0.449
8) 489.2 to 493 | 0.410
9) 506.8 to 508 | 0.241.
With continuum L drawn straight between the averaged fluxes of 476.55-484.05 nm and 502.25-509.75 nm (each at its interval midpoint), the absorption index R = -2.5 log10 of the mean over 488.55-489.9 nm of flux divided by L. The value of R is 0.35 mag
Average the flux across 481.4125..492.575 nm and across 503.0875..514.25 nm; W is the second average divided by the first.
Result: 0.66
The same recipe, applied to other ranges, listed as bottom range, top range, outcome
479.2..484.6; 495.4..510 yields 0.52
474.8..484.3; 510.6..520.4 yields 0.42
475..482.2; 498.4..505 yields 0.46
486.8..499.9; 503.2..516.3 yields 0.82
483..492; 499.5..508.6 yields 0.73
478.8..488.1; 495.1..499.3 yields 0.62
